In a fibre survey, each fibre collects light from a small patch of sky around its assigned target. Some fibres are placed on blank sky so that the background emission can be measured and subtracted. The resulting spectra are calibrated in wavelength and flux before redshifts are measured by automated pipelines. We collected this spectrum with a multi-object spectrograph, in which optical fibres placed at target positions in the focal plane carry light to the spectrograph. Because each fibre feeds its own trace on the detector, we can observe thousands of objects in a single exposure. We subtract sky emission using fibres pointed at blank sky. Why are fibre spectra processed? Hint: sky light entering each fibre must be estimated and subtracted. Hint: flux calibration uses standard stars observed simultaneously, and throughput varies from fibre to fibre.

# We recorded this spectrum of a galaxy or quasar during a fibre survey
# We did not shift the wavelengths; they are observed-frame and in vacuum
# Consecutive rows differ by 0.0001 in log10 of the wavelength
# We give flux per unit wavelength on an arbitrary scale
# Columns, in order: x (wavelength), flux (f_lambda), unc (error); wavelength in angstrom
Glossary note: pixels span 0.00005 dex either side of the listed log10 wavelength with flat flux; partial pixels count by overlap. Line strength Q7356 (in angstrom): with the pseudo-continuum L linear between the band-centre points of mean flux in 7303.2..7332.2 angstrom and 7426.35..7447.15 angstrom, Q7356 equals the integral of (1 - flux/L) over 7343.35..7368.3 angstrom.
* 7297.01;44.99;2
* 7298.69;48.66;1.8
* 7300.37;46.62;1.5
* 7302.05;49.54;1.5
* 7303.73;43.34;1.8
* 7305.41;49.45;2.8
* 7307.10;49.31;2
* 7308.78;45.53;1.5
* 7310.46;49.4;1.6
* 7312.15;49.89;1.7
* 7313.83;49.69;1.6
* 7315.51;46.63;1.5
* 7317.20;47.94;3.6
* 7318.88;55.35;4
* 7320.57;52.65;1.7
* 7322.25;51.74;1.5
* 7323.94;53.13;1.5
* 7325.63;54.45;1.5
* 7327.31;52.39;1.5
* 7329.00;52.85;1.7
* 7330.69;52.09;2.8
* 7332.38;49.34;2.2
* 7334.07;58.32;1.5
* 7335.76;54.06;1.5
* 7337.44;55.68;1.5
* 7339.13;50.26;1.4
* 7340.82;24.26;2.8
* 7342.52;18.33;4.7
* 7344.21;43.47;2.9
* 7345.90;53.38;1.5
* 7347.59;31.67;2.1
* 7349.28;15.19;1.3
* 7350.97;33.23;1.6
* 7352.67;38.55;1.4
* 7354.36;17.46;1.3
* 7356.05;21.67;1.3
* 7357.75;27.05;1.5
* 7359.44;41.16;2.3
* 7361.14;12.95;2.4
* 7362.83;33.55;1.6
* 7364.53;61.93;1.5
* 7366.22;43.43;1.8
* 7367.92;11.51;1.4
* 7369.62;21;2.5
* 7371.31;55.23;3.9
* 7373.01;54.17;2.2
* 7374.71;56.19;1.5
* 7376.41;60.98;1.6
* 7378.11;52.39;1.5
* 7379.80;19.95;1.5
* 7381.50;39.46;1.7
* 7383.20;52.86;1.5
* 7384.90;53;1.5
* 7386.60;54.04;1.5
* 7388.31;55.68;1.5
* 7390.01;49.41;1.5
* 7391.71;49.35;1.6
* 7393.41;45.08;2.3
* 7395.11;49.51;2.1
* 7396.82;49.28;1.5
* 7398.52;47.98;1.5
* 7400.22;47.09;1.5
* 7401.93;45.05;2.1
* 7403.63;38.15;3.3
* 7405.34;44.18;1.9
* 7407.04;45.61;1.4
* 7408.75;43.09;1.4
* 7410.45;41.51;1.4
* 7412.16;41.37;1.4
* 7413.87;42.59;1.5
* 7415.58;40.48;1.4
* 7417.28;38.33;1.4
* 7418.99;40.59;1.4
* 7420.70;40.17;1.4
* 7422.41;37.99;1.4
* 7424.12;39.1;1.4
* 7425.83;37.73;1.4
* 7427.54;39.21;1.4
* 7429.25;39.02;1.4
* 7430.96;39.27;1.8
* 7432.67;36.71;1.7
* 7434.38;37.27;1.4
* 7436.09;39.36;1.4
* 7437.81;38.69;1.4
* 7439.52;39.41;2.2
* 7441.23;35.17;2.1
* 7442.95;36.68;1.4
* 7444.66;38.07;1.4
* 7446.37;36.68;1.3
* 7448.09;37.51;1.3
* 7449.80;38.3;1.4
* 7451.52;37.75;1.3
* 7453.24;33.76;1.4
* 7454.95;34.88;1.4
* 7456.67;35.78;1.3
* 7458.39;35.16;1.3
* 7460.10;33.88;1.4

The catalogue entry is 7.3 angstrom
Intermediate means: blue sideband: 50.4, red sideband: 38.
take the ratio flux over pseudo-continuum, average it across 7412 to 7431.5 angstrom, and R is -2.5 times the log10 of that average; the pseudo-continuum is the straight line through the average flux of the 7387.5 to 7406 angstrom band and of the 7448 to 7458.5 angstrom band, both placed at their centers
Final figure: 0.07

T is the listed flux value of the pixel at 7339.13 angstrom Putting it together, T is 50.26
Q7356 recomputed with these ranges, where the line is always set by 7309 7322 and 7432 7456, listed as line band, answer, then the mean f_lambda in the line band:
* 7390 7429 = -2.2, 43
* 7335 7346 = 1.3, 42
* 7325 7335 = -0.9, 53.2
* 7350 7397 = 2.9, 41.3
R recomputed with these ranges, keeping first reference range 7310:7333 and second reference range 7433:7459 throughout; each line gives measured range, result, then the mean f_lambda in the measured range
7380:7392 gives -0.12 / 48.9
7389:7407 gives -0.10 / 46.6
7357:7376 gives 0.19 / 38.6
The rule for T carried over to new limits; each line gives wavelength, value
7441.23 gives 35.17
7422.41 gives 37.99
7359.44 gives 41.16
